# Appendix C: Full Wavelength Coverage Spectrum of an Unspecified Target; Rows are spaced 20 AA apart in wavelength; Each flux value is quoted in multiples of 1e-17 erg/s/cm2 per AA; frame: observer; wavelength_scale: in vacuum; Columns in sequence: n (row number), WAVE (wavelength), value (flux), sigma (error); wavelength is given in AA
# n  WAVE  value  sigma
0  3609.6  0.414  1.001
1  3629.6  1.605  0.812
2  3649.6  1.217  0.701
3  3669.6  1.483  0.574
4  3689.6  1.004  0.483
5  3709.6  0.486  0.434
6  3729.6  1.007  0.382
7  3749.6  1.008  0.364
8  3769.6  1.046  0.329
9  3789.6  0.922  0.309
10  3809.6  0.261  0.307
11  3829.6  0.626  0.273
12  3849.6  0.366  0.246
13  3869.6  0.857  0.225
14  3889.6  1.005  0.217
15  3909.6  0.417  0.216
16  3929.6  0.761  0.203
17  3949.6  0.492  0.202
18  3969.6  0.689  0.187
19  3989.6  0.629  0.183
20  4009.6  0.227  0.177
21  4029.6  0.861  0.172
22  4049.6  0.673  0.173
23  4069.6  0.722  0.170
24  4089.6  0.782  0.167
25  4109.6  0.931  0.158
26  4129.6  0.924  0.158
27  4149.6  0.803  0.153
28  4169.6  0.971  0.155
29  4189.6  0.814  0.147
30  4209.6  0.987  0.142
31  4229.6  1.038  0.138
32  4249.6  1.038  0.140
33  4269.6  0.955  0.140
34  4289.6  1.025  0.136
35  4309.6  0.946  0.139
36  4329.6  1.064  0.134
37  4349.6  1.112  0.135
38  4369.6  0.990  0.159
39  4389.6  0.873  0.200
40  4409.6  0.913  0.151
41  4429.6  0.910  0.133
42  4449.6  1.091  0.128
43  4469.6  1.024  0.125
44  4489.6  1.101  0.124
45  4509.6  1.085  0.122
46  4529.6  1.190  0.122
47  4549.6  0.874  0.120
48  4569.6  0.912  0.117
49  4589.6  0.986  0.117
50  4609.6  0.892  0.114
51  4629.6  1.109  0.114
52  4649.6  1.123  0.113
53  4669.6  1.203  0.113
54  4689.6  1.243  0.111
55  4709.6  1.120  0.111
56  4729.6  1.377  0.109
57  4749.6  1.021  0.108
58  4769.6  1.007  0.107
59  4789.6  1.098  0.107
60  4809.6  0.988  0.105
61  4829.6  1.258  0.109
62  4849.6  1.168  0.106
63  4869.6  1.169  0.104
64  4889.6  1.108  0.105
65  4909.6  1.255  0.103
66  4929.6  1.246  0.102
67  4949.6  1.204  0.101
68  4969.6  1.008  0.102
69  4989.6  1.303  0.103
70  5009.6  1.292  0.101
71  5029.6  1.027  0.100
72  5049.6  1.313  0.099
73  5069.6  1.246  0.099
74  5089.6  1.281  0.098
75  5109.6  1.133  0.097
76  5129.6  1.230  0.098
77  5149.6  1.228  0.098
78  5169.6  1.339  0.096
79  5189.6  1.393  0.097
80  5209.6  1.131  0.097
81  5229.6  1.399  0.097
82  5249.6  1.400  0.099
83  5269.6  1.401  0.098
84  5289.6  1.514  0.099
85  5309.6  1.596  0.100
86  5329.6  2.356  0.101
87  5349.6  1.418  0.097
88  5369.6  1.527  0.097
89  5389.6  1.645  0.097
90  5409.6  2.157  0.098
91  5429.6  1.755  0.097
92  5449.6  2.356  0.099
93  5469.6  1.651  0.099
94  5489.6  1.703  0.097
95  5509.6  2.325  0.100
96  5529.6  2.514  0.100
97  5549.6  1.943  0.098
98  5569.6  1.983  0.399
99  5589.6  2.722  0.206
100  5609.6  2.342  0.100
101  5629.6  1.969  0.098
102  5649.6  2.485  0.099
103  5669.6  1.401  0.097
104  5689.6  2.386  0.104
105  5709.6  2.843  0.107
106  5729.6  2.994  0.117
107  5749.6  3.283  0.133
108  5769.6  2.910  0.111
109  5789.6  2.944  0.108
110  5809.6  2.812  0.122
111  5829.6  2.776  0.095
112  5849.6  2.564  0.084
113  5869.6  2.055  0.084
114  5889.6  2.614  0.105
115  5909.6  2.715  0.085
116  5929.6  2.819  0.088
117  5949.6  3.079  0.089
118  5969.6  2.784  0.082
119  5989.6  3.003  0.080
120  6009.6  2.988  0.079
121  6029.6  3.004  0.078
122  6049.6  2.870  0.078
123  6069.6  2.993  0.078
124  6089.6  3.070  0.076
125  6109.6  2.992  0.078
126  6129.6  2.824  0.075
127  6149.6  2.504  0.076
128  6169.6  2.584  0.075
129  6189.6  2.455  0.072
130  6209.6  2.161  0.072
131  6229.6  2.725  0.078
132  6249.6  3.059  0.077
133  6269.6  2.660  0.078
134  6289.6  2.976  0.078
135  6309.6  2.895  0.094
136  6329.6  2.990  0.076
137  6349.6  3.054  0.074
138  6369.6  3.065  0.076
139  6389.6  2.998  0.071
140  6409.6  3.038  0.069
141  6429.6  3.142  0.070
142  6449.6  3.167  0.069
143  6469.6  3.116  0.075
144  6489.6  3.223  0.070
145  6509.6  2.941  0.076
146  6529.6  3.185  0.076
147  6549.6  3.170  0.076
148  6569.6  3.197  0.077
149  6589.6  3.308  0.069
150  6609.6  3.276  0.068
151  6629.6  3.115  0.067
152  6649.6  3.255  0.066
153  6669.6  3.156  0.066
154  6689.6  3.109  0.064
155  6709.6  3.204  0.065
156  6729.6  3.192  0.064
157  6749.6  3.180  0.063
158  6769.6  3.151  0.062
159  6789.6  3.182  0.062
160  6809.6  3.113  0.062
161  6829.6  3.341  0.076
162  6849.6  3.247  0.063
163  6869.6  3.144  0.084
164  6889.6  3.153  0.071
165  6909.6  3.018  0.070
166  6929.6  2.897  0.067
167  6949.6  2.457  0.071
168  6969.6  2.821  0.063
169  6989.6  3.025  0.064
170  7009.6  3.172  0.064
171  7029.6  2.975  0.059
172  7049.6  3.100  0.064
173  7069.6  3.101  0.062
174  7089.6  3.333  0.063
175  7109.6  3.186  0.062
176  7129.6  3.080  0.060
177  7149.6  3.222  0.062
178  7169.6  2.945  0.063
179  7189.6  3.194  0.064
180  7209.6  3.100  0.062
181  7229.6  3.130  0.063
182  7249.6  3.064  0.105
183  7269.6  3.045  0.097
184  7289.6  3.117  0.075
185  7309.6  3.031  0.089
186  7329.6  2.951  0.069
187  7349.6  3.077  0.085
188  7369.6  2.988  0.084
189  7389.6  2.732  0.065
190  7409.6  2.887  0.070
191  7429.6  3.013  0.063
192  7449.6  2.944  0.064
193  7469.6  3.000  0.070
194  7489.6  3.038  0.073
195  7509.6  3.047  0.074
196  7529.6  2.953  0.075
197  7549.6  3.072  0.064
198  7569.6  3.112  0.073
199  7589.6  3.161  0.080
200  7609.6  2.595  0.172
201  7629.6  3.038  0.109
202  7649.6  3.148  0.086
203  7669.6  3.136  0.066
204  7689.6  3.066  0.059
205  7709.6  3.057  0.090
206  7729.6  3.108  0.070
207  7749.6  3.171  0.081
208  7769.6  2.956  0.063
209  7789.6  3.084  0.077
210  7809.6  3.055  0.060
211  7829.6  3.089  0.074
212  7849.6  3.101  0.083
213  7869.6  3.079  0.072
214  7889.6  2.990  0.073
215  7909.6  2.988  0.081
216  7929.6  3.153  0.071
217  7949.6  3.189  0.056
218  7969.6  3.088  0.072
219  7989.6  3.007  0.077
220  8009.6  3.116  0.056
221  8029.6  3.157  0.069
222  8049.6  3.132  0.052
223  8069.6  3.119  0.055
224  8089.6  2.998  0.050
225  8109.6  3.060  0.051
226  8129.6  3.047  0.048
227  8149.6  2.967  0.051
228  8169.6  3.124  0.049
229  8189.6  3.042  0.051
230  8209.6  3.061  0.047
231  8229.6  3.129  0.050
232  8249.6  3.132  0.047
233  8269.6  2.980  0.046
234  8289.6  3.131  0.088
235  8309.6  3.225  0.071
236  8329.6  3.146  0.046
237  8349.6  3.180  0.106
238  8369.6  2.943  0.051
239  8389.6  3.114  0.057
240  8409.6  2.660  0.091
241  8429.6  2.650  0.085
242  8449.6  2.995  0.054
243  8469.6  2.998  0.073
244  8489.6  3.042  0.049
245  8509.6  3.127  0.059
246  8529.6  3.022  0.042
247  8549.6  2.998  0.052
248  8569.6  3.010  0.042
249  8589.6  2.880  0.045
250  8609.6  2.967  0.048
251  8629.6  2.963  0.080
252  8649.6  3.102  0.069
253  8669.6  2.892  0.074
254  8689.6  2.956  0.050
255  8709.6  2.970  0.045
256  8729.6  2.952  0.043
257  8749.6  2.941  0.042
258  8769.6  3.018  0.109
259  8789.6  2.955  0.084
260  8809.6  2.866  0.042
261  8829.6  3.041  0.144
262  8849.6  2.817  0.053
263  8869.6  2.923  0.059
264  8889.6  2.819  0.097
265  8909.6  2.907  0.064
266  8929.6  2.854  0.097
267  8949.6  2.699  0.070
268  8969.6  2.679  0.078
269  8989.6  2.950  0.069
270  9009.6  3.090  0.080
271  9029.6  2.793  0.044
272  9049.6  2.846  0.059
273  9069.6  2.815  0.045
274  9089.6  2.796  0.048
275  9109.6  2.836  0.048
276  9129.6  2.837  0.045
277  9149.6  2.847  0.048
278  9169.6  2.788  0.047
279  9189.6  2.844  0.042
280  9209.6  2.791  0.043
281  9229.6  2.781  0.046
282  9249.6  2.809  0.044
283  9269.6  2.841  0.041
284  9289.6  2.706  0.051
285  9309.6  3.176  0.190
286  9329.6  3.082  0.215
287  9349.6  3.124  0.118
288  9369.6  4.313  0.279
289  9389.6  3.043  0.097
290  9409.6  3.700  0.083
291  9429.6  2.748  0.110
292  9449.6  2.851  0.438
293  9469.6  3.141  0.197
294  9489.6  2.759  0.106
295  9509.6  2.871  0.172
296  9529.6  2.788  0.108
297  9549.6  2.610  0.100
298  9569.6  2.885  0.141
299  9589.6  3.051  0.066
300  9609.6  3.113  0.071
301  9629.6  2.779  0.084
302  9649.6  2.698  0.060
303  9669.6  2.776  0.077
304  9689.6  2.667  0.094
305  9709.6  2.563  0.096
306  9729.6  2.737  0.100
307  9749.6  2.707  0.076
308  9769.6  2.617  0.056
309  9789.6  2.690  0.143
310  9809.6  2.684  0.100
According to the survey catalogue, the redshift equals 0.43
